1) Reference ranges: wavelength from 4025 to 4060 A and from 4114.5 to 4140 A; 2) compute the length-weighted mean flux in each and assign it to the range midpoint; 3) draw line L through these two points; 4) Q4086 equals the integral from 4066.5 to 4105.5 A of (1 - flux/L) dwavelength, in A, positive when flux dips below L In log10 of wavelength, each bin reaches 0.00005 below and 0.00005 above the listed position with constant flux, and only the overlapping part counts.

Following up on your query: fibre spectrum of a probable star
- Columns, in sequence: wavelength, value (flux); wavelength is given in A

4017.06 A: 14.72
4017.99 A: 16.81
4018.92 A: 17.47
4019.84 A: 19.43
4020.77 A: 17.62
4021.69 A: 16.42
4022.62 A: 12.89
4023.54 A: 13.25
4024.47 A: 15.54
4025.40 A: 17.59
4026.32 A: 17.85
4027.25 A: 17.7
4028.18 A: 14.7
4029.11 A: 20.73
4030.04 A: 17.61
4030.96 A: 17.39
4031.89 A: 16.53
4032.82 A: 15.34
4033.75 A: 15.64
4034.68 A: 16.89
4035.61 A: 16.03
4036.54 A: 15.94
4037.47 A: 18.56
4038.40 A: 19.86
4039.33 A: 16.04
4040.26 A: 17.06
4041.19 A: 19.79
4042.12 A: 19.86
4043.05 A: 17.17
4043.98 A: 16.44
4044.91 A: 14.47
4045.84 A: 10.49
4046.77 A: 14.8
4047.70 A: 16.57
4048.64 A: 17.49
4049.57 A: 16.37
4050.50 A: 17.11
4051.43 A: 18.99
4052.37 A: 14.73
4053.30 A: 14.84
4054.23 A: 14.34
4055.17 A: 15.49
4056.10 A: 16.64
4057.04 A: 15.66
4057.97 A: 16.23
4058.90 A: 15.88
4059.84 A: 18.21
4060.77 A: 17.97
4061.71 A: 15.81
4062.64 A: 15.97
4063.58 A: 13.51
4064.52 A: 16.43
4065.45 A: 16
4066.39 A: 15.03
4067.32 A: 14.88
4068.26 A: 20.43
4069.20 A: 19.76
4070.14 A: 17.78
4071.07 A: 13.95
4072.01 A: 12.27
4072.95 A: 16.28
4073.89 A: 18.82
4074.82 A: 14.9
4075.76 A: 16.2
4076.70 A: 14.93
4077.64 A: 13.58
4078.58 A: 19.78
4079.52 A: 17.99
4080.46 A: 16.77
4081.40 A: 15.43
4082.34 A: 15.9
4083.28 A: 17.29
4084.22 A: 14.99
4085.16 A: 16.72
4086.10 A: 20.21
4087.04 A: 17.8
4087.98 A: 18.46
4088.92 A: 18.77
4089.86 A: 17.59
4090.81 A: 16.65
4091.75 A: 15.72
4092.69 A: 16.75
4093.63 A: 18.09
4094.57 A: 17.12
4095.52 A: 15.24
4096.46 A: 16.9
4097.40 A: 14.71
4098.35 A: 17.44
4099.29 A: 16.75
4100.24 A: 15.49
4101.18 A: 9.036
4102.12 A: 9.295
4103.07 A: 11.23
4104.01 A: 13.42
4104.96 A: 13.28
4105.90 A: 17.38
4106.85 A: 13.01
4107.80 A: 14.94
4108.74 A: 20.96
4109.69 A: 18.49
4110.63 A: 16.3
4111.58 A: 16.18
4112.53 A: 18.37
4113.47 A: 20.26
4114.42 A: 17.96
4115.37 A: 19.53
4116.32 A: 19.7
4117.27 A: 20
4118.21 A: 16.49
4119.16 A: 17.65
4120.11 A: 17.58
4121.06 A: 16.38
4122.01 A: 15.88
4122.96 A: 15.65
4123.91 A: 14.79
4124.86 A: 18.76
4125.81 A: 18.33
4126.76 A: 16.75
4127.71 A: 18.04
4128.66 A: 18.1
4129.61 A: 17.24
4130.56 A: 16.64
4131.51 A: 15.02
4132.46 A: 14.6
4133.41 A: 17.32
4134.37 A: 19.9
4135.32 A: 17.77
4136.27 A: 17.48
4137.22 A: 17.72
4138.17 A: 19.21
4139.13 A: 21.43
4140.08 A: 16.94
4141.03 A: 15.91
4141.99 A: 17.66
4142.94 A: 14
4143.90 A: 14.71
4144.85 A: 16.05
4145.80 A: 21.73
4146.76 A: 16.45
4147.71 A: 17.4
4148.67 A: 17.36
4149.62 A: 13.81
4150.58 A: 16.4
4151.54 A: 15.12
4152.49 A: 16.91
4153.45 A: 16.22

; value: 2.45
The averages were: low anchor 16.6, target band 16.1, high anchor 17.6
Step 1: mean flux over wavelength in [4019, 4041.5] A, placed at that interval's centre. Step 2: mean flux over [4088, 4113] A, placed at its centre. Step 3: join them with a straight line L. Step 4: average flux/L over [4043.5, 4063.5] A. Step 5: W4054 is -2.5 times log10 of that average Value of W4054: 0.04 mag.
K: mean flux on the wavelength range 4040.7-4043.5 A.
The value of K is 18.9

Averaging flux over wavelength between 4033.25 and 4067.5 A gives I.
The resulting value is 16.3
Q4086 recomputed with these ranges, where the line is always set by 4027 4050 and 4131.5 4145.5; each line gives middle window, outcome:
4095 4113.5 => 1.9 A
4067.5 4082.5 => 0.3 A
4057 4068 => 0.5 A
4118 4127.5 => 0.1 A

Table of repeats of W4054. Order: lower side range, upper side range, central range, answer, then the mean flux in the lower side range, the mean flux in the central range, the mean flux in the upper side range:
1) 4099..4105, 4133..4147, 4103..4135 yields -0.16 mag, 12.5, 17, 17.6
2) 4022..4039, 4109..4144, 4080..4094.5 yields 0.00 mag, 16.7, 17.2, 17.5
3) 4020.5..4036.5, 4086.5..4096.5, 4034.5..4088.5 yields 0.02 mag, 16.4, 16.5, 17.2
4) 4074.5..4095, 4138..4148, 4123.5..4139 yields -0.01 mag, 16.9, 17.5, 17.4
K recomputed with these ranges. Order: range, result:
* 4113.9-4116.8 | 19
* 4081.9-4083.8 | 16.6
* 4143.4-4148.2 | 17.2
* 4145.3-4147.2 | 19.1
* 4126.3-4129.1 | 17.6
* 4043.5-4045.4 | 15.4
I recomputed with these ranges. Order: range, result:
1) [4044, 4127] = 16.4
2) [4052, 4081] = 16.2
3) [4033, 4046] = 16.8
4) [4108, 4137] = 17.6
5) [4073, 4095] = 17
